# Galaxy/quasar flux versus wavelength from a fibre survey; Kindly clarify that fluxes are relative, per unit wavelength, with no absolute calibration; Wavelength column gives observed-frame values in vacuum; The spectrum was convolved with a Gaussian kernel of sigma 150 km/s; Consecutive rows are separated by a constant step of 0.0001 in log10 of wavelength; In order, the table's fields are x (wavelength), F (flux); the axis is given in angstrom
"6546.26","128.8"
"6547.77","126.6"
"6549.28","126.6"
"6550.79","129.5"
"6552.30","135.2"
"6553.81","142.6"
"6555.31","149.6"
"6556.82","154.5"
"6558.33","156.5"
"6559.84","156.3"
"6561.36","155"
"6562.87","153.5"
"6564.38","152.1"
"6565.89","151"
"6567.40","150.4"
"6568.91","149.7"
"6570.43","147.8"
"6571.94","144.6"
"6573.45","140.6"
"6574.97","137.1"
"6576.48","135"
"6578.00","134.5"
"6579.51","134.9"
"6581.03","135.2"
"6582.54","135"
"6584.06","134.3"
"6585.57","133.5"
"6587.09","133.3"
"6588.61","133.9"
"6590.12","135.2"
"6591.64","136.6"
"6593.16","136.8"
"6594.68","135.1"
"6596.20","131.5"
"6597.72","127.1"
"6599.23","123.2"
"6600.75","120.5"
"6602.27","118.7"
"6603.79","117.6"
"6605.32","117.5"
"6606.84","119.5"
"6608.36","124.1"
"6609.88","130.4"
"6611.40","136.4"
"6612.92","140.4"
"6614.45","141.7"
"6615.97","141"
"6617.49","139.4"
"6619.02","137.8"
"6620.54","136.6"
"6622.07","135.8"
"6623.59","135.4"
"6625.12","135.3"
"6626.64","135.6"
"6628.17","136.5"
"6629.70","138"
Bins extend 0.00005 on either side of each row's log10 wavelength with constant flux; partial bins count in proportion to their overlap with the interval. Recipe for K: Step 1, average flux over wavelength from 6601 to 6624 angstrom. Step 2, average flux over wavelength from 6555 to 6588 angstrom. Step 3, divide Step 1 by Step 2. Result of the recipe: 0.9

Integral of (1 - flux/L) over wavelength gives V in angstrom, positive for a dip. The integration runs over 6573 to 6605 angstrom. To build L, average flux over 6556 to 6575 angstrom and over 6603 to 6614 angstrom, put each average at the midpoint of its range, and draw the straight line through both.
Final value 1.4 angstrom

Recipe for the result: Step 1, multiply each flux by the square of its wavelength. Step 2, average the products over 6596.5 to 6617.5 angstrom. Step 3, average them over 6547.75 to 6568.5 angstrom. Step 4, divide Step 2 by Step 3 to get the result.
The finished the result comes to 0.9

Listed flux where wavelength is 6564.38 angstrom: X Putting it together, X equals 152.1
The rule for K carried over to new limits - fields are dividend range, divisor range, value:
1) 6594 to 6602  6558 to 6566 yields 0.82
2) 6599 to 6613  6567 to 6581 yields 0.88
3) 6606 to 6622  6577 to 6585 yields 1.00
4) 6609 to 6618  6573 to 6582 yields 1.02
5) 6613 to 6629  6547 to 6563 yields 0.96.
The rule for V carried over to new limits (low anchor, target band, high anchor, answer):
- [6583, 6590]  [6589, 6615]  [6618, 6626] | 1.16 angstrom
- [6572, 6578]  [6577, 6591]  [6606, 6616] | 0.22 angstrom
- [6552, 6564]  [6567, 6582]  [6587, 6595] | 0.27 angstrom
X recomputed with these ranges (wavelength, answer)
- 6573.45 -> 140.6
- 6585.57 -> 133.5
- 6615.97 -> 141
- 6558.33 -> 156.5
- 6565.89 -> 151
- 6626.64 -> 135.6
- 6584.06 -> 134.3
